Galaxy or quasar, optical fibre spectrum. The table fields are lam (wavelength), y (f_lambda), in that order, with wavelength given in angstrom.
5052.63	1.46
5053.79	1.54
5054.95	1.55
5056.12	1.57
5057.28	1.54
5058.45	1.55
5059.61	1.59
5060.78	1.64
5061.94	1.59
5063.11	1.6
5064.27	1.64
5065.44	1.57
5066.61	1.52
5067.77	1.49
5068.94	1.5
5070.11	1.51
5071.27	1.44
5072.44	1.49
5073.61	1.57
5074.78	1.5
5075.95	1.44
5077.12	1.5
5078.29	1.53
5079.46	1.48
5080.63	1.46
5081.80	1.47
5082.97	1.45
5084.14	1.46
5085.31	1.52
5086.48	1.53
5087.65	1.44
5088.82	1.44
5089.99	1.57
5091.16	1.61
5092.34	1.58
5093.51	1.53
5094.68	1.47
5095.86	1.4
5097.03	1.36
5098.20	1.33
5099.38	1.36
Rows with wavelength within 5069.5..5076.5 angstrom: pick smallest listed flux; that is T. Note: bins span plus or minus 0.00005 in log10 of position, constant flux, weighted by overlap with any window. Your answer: 1.44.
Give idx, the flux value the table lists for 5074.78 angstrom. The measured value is 1.5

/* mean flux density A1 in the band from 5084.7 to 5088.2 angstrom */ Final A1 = 1.5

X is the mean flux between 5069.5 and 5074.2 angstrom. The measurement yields 1.5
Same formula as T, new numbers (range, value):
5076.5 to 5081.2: 1.46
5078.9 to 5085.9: 1.45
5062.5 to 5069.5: 1.49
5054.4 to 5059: 1.54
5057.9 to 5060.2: 1.55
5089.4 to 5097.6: 1.36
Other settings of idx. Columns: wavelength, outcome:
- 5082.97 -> 1.45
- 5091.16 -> 1.61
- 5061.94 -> 1.59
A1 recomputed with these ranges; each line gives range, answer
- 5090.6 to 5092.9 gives 1.59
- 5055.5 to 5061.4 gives 1.58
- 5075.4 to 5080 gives 1.49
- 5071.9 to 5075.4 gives 1.52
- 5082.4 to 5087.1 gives 1.49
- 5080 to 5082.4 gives 1.47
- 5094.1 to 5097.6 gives 1.41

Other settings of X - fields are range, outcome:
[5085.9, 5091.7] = 1.52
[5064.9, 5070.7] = 1.52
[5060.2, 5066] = 1.61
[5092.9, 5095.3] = 1.5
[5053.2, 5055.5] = 1.55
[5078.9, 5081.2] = 1.47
